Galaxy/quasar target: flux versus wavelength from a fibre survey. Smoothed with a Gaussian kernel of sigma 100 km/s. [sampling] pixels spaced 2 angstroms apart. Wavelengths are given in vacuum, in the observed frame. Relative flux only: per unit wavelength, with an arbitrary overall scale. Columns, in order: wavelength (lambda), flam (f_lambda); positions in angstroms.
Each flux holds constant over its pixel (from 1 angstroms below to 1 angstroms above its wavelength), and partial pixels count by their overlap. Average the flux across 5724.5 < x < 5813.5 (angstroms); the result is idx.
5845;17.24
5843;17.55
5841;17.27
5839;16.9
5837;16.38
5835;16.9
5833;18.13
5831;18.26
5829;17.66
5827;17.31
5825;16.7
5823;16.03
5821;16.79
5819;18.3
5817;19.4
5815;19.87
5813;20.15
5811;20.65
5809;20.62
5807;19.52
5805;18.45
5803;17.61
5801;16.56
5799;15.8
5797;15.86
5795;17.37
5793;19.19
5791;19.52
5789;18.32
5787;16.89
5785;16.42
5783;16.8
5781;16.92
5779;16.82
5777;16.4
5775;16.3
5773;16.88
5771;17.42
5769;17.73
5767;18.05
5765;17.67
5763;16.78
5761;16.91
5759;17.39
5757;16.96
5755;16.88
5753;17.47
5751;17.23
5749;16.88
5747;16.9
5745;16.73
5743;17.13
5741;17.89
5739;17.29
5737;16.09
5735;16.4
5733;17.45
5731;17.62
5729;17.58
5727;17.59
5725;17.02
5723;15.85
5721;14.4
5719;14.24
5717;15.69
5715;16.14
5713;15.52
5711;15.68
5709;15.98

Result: 17.5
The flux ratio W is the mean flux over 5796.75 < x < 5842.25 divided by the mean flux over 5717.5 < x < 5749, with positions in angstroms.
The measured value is 1.1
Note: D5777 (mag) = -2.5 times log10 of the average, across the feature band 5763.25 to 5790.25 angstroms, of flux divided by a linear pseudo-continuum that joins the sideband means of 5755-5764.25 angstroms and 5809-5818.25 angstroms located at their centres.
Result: 0.05 mag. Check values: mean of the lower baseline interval 17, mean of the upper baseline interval 20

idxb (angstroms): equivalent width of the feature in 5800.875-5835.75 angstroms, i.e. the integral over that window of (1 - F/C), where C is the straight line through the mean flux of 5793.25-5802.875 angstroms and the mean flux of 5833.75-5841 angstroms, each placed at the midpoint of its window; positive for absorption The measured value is -3.2 angstroms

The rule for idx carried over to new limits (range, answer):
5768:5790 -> 17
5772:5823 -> 17.9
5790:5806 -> 17.5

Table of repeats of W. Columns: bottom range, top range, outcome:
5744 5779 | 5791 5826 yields 1.07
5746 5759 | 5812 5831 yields 1.06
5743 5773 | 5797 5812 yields 1.06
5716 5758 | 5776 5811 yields 1.06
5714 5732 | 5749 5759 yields 1.06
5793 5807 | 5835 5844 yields 0.98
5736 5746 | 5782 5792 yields 1.03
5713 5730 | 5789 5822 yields 1.15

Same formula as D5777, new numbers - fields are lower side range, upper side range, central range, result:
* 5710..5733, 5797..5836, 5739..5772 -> -0.03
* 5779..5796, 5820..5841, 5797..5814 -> -0.07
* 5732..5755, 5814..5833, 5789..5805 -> 0.00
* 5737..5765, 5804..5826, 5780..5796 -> 0.02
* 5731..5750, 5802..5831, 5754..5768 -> 0.01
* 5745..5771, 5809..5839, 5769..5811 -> 0.01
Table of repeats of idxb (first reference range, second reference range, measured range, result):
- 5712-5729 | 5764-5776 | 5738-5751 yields -0.4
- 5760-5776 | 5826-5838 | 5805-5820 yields -2.0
